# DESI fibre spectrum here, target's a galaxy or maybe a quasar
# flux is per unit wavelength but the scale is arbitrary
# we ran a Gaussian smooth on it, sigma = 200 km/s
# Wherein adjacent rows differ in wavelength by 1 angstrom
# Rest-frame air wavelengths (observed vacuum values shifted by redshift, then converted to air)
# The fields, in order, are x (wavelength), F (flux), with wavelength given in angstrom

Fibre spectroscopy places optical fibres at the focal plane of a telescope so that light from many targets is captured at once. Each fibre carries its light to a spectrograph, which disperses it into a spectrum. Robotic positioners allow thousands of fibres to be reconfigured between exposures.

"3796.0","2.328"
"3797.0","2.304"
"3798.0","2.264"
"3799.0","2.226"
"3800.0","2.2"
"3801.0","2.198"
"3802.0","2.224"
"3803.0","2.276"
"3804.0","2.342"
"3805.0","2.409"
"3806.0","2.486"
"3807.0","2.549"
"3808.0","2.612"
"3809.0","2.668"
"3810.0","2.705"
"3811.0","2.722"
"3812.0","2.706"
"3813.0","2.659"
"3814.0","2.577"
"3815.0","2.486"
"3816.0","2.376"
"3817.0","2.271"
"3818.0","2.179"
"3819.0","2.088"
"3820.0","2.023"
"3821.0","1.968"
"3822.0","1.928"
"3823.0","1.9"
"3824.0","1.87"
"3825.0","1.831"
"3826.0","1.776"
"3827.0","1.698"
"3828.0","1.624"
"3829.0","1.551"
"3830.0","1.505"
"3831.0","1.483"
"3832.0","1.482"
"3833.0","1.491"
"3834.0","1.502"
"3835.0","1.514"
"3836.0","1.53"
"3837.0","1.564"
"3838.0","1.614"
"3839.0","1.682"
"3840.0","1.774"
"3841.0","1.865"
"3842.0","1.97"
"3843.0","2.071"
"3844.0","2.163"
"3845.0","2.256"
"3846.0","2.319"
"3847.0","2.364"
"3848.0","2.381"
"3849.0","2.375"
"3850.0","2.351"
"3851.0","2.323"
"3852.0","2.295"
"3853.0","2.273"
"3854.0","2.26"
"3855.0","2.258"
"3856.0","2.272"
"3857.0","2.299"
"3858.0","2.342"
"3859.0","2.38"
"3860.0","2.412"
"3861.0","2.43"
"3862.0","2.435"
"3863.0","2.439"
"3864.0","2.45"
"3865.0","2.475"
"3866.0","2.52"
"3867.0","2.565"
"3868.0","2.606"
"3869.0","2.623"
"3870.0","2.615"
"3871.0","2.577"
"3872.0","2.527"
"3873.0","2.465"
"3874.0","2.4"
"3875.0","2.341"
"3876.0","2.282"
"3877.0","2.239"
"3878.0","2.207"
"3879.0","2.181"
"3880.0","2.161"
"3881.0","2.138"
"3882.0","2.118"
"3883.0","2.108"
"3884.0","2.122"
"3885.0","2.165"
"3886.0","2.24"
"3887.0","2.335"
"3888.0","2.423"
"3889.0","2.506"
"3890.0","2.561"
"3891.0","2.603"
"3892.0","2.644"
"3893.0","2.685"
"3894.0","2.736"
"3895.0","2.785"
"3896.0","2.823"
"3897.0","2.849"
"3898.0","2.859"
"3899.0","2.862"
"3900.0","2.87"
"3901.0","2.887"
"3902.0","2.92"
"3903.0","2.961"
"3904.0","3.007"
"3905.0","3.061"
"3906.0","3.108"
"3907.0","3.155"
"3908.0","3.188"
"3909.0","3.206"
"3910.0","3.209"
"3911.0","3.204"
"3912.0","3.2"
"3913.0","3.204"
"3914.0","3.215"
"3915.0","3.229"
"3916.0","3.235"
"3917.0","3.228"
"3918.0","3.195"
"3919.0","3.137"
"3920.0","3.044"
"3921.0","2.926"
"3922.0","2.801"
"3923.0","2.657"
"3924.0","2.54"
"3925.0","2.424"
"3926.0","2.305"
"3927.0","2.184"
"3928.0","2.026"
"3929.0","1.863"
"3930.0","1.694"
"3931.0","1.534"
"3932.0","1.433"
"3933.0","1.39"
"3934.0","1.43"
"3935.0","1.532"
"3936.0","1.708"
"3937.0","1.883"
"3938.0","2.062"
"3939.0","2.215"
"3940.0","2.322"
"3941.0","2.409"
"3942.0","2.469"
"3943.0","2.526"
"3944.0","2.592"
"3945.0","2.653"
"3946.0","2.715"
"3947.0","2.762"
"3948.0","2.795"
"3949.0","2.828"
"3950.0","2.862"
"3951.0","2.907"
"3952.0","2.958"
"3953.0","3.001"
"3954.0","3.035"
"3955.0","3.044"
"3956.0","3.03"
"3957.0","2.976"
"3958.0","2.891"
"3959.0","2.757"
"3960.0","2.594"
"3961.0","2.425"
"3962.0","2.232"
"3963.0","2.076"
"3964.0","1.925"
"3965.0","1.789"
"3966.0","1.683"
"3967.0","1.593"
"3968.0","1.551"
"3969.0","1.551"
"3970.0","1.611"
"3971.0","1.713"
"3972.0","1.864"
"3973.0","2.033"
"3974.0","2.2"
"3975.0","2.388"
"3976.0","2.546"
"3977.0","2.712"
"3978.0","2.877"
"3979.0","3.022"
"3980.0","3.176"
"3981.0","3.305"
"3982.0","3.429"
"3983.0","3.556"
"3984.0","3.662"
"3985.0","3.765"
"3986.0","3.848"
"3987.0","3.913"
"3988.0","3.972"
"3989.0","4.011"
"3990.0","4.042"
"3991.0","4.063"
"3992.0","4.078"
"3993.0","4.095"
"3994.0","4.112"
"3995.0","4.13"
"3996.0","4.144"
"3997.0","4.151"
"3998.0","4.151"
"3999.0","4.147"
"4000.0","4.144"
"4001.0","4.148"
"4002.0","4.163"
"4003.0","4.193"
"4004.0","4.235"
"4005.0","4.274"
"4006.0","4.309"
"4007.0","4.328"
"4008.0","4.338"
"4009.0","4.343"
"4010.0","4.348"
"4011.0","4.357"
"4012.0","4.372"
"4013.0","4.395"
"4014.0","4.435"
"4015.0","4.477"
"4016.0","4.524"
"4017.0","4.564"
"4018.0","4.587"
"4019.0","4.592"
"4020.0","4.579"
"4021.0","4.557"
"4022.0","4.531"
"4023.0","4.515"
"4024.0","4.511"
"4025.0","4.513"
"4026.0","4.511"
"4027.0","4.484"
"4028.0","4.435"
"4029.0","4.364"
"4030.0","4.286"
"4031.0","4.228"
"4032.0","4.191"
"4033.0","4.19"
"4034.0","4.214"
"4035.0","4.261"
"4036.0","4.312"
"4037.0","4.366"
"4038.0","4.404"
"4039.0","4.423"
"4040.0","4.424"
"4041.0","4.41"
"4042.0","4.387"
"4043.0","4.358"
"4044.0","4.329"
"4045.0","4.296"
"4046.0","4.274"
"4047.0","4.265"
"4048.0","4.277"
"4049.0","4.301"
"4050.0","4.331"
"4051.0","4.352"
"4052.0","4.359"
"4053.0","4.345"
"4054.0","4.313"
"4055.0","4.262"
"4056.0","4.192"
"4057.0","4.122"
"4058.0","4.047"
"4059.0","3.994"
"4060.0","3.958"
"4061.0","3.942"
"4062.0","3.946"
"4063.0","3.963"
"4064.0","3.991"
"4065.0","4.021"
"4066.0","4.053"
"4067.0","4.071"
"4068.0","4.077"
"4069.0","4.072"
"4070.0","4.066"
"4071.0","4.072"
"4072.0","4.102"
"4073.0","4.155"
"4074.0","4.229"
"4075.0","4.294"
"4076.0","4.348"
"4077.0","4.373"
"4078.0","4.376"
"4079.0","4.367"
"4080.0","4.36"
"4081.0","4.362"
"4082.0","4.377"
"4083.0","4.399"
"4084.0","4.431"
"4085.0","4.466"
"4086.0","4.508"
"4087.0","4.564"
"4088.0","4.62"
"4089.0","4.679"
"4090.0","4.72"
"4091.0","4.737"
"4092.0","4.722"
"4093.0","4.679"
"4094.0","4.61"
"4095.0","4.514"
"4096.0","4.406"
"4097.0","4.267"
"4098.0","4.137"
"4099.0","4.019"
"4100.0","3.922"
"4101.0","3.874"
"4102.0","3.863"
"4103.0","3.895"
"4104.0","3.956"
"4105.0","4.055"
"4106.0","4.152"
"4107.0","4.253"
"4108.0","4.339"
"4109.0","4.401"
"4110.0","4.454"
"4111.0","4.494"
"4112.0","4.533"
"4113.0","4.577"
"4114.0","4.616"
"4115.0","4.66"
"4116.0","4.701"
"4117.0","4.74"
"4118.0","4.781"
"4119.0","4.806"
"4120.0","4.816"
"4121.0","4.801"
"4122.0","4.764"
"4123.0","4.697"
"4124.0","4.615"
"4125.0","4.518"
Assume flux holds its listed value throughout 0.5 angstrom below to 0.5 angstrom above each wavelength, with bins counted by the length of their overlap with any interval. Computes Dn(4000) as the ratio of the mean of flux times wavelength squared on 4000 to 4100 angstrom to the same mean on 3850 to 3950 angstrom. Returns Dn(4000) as 1.85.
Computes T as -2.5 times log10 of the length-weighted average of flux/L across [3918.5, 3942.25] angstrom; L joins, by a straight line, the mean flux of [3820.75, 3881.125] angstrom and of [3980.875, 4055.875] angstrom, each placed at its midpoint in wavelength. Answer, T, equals 0.397 mag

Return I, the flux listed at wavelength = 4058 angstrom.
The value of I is 4.047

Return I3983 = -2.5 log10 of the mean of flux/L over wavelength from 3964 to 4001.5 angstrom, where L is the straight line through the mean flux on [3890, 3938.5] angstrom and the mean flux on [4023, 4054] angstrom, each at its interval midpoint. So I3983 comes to 0.15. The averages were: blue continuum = 2.64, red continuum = 4.35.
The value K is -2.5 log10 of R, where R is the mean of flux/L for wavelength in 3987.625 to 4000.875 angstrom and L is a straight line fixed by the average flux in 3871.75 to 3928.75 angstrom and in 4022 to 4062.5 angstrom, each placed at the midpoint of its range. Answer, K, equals -0.095 mag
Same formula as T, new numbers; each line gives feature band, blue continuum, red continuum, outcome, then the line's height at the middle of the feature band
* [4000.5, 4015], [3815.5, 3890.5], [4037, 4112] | -0.185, 3.63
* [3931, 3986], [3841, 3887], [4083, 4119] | 0.275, 3.16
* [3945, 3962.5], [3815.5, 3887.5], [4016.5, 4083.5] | 0.155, 3.24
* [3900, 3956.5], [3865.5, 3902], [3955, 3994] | 0.004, 2.66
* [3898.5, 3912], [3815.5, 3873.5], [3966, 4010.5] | -0.146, 2.67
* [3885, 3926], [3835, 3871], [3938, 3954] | -0.162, 2.48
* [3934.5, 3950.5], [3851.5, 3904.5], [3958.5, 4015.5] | 0.248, 3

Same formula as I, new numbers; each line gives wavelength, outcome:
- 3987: 3.913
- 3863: 2.439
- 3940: 2.322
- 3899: 2.862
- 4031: 4.228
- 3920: 3.044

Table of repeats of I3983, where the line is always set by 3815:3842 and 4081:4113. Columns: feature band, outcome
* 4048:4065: -0.05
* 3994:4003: -0.21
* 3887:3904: -0.13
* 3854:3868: -0.15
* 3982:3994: -0.18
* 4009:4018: -0.24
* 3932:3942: 0.44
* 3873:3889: 0.02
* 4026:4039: -0.16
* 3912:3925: -0.14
